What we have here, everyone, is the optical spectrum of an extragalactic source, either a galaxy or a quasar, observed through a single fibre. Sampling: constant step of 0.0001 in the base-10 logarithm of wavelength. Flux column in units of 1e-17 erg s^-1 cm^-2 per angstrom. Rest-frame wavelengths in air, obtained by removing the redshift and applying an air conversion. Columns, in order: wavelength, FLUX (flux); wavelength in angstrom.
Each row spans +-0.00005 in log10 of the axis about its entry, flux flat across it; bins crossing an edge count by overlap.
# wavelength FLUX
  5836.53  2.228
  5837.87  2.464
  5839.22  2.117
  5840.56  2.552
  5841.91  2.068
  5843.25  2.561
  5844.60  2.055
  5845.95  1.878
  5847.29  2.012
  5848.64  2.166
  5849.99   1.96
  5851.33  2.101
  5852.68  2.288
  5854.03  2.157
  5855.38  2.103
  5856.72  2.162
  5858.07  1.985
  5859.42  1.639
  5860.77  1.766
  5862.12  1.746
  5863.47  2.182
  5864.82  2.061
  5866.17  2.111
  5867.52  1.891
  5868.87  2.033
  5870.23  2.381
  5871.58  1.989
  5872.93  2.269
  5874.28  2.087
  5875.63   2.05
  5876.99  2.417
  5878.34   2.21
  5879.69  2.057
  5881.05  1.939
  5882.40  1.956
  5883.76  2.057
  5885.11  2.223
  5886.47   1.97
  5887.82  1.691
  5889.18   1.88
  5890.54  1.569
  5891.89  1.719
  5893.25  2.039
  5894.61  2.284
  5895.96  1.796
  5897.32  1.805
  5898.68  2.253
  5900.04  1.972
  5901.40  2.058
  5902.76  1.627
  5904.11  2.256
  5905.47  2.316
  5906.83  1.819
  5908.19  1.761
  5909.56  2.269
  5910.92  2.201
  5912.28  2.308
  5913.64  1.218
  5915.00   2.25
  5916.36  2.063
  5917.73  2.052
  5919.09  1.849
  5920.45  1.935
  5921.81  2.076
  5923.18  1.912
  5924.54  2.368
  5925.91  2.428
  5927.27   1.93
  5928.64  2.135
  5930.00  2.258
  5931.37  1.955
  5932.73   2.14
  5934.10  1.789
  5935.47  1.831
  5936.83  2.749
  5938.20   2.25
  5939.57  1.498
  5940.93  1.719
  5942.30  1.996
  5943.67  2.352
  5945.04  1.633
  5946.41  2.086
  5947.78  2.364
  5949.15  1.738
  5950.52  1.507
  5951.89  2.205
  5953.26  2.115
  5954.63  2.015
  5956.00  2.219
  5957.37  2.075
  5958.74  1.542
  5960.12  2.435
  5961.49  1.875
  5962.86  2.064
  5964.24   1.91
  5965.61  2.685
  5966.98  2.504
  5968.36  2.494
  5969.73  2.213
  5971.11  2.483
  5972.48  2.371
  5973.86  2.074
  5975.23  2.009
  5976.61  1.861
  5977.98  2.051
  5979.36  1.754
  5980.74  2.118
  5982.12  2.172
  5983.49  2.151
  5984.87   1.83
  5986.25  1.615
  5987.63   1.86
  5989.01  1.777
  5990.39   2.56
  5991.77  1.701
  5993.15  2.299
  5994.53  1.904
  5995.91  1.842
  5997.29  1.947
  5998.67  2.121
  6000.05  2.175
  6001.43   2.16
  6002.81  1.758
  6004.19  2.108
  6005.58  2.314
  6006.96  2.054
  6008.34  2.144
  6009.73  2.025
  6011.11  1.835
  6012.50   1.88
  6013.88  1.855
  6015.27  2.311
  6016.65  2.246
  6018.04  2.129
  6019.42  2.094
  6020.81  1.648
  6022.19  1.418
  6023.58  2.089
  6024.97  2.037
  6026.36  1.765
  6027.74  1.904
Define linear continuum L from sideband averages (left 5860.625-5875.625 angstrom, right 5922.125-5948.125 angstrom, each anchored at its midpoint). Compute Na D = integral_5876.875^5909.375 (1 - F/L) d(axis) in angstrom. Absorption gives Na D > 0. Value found 1.2 angstrom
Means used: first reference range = 2.06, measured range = 1.98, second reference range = 2.07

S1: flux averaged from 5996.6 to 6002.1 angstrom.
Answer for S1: 2.1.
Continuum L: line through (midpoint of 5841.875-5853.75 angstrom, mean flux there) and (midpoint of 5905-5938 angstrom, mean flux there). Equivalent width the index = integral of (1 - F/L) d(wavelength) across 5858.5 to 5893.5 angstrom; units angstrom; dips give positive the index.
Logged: 1.8 angstrom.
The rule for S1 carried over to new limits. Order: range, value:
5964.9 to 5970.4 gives 2.47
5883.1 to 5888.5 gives 1.99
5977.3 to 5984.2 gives 2.05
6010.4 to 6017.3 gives 2.02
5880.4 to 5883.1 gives 1.95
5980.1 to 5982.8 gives 2.14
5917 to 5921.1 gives 1.95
